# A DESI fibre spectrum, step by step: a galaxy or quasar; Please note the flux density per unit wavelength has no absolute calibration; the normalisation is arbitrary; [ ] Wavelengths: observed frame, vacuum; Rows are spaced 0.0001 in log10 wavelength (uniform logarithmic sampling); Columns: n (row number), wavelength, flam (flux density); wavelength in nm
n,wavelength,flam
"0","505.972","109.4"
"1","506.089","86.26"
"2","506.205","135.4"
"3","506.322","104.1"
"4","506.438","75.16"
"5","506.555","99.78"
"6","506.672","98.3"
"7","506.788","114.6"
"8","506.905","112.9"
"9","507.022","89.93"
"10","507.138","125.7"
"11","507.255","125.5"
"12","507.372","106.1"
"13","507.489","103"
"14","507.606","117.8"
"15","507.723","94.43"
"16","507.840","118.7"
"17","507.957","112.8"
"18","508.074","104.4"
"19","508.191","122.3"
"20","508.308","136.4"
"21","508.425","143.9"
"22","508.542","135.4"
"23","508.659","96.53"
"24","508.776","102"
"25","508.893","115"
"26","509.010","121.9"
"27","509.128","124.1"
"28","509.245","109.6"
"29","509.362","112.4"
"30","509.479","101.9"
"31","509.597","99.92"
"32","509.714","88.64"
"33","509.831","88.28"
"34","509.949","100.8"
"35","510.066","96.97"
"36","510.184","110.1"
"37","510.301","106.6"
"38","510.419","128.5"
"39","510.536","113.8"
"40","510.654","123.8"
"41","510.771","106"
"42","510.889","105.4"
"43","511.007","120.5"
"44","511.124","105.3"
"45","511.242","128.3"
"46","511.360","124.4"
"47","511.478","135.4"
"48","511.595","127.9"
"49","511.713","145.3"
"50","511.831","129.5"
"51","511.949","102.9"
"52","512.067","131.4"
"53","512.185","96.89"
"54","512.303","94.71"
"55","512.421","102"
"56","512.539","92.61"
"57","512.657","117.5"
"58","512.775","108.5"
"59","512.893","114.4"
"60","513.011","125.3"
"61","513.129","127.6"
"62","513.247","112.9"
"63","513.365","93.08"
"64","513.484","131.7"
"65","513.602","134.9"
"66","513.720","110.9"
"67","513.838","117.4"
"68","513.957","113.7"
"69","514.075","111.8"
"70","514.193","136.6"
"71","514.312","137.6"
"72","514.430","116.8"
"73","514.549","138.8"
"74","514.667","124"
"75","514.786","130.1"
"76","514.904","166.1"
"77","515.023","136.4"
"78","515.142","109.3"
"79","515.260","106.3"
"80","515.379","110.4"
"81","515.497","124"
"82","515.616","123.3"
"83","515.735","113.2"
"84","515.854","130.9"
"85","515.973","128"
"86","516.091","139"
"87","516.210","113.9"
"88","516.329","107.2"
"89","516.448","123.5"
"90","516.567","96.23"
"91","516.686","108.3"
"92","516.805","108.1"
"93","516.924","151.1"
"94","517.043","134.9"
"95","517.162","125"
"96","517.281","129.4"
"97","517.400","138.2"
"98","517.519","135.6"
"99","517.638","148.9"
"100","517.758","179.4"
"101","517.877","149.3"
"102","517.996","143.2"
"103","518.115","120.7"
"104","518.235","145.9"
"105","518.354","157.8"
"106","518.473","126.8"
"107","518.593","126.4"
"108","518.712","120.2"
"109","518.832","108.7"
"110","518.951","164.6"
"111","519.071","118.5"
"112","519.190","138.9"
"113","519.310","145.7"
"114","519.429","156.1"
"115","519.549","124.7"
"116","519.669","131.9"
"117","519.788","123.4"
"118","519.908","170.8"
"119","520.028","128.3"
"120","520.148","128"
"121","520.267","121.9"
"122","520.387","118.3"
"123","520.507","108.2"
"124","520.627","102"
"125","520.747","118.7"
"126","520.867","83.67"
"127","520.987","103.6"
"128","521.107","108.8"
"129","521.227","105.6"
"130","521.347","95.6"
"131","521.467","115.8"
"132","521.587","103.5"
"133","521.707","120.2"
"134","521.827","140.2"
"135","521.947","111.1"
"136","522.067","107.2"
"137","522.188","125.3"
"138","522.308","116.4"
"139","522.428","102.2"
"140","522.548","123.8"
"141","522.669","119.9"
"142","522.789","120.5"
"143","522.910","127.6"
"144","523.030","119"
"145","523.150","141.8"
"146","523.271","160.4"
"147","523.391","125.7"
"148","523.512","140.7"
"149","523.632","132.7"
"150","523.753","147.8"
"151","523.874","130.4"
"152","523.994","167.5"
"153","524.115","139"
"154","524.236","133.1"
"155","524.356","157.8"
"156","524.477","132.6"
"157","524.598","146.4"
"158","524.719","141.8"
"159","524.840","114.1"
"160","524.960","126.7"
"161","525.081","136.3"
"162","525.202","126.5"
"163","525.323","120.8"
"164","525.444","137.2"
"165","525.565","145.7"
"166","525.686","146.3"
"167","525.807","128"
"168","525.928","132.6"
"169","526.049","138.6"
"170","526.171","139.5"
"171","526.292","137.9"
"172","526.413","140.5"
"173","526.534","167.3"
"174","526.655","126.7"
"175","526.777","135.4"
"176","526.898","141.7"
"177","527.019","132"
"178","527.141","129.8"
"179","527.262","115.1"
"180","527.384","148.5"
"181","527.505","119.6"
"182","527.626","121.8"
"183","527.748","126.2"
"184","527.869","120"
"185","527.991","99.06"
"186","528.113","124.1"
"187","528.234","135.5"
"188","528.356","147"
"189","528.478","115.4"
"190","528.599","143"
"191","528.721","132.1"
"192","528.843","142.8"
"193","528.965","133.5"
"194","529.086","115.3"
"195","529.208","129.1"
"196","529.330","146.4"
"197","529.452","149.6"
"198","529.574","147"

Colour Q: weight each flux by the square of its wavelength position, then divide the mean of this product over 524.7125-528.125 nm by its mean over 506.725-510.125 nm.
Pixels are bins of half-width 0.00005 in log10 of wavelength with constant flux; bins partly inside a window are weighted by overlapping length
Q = 1.27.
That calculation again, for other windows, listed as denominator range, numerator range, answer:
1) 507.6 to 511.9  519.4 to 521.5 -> 1.08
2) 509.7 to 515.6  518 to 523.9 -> 1.10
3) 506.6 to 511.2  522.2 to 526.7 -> 1.29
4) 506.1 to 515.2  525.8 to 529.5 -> 1.23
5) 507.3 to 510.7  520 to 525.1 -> 1.18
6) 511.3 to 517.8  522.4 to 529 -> 1.13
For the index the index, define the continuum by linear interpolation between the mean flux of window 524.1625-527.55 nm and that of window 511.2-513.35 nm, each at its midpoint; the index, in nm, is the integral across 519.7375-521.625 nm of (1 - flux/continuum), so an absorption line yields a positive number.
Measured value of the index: 0.20 nm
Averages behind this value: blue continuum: 117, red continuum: 136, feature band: 115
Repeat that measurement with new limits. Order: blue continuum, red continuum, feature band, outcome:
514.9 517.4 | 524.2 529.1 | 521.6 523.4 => 0.08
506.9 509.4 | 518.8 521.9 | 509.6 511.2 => 0.13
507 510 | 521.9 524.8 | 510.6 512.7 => 0.00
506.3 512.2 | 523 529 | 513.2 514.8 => -0.04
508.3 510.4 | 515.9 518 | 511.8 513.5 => 0.11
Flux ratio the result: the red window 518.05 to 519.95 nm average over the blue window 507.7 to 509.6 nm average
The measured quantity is 1.2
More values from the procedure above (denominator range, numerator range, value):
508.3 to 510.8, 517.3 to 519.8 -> 1.24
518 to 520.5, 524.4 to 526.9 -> 1.02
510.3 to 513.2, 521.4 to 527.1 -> 1.13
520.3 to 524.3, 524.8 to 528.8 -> 1.08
